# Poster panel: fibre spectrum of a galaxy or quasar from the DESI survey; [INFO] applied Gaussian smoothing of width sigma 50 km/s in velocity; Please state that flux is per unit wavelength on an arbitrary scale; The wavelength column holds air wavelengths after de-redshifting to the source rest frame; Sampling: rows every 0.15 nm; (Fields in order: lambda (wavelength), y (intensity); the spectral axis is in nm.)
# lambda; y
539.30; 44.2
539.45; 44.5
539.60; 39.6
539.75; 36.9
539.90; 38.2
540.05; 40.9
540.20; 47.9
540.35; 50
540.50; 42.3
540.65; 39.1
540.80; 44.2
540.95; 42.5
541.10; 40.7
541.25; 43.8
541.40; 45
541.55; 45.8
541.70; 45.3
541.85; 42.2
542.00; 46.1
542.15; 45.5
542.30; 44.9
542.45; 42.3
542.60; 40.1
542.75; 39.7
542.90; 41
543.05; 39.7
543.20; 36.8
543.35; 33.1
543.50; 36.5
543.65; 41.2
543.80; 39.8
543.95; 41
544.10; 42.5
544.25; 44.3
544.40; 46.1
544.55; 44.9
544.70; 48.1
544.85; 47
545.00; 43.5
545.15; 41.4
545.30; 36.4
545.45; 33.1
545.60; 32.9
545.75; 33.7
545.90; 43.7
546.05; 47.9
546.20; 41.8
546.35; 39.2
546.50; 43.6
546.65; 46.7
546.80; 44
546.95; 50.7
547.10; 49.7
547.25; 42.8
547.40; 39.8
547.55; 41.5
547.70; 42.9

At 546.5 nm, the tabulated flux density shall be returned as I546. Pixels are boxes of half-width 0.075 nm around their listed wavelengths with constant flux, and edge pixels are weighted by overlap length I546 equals 43.6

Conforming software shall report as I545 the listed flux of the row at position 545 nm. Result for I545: 43.5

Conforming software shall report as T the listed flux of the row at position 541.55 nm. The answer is 45.8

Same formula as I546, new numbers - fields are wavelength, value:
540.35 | 50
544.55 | 44.9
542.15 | 45.5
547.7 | 42.9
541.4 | 45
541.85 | 42.2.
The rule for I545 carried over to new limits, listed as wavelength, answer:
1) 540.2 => 47.9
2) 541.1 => 40.7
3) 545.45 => 33.1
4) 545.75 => 33.7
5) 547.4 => 39.8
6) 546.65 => 46.7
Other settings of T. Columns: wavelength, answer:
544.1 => 42.5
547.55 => 41.5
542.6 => 40.1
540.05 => 40.9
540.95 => 42.5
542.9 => 41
